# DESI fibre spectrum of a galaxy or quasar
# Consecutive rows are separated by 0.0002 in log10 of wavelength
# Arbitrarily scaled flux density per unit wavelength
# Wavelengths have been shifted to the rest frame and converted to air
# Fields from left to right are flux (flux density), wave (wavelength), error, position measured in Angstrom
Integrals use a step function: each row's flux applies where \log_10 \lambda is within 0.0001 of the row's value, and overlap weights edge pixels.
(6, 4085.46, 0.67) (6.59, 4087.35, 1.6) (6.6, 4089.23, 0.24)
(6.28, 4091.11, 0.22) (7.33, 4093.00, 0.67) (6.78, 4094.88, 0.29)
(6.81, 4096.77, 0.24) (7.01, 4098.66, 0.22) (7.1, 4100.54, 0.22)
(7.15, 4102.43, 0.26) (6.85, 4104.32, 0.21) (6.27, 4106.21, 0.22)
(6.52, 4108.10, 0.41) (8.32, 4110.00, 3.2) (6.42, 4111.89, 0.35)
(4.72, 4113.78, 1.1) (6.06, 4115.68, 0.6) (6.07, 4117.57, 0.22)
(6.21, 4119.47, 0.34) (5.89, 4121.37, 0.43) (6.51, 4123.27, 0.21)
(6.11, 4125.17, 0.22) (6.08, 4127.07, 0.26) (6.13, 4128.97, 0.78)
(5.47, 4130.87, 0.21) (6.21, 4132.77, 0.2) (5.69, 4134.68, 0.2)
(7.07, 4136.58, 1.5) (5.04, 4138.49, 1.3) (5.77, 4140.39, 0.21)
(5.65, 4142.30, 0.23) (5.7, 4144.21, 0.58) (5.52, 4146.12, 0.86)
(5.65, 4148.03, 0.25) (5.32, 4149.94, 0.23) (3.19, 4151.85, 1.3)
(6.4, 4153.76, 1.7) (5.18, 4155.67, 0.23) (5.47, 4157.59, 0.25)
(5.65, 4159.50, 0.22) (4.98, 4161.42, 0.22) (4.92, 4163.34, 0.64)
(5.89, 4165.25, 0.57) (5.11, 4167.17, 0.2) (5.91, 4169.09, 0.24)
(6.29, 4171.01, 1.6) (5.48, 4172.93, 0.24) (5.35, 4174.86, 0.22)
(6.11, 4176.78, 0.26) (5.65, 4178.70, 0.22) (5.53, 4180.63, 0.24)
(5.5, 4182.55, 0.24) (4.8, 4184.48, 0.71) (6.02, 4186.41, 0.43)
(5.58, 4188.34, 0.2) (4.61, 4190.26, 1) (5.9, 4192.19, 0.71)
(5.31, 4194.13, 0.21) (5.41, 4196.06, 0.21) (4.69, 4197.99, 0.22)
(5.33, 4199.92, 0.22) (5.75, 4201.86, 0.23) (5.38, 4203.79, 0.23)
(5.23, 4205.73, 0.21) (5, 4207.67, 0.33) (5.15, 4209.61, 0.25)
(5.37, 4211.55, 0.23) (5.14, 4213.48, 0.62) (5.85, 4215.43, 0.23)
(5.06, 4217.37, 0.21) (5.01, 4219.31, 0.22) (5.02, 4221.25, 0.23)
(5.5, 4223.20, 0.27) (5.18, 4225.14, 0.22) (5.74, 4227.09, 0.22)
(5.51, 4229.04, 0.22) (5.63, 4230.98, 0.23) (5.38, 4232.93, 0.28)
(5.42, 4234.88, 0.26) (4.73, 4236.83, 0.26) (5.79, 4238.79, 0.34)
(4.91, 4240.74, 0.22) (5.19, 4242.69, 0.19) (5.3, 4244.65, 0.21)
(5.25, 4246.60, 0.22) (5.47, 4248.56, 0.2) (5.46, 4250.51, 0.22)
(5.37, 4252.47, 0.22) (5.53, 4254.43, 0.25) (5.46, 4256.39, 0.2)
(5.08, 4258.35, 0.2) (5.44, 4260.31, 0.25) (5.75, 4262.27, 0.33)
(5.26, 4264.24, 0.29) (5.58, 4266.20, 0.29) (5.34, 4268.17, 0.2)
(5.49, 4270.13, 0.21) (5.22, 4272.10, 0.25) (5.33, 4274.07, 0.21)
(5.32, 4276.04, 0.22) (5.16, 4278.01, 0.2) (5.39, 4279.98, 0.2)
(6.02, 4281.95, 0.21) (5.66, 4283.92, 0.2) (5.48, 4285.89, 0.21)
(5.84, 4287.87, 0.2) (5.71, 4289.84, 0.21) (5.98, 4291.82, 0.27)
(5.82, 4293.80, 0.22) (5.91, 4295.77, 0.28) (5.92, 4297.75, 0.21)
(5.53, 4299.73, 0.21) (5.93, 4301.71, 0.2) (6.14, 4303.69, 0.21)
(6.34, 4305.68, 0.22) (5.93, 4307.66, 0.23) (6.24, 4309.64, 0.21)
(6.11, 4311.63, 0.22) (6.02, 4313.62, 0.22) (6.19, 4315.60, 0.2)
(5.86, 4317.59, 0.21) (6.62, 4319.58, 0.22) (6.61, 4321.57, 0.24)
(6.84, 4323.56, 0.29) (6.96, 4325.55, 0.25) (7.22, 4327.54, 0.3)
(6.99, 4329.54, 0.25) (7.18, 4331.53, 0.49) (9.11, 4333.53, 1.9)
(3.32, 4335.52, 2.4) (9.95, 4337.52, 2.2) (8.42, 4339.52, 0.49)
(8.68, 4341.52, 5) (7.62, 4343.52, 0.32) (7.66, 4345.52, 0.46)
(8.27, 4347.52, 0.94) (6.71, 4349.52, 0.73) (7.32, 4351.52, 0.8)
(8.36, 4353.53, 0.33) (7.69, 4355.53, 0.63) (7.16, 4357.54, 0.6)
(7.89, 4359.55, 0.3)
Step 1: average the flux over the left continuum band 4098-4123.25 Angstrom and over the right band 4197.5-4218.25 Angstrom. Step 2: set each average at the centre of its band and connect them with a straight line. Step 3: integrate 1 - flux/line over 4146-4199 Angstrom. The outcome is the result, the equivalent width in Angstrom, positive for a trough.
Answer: 2.9 Angstrom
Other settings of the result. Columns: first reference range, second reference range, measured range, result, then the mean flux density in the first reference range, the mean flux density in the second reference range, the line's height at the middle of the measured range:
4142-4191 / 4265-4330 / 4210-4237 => 1.55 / 5.44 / 5.95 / 5.66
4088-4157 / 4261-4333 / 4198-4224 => 3.41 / 6.14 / 5.99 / 6.06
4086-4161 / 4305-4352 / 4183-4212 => 5.10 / 6.11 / 7.01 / 6.44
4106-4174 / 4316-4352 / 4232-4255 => 4.45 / 5.79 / 7.28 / 6.59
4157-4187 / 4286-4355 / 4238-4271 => 4.33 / 5.54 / 6.74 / 6.2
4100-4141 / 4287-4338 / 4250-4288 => 5.32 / 6.25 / 6.36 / 6.34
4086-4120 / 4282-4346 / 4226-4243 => 3.10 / 6.61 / 6.54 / 6.57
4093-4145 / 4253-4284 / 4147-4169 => 2.88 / 6.3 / 5.43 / 6.07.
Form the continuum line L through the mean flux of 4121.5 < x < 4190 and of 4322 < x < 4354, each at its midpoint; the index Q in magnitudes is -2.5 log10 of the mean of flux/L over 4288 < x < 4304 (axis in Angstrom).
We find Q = 0.20 mag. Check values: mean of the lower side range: 5.62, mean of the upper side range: 7.51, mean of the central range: 5.86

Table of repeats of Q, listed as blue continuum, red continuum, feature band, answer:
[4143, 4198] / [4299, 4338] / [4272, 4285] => 0.142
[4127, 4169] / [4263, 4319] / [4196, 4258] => 0.068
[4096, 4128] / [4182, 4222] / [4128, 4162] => 0.089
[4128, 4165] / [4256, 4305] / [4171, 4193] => 0.003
